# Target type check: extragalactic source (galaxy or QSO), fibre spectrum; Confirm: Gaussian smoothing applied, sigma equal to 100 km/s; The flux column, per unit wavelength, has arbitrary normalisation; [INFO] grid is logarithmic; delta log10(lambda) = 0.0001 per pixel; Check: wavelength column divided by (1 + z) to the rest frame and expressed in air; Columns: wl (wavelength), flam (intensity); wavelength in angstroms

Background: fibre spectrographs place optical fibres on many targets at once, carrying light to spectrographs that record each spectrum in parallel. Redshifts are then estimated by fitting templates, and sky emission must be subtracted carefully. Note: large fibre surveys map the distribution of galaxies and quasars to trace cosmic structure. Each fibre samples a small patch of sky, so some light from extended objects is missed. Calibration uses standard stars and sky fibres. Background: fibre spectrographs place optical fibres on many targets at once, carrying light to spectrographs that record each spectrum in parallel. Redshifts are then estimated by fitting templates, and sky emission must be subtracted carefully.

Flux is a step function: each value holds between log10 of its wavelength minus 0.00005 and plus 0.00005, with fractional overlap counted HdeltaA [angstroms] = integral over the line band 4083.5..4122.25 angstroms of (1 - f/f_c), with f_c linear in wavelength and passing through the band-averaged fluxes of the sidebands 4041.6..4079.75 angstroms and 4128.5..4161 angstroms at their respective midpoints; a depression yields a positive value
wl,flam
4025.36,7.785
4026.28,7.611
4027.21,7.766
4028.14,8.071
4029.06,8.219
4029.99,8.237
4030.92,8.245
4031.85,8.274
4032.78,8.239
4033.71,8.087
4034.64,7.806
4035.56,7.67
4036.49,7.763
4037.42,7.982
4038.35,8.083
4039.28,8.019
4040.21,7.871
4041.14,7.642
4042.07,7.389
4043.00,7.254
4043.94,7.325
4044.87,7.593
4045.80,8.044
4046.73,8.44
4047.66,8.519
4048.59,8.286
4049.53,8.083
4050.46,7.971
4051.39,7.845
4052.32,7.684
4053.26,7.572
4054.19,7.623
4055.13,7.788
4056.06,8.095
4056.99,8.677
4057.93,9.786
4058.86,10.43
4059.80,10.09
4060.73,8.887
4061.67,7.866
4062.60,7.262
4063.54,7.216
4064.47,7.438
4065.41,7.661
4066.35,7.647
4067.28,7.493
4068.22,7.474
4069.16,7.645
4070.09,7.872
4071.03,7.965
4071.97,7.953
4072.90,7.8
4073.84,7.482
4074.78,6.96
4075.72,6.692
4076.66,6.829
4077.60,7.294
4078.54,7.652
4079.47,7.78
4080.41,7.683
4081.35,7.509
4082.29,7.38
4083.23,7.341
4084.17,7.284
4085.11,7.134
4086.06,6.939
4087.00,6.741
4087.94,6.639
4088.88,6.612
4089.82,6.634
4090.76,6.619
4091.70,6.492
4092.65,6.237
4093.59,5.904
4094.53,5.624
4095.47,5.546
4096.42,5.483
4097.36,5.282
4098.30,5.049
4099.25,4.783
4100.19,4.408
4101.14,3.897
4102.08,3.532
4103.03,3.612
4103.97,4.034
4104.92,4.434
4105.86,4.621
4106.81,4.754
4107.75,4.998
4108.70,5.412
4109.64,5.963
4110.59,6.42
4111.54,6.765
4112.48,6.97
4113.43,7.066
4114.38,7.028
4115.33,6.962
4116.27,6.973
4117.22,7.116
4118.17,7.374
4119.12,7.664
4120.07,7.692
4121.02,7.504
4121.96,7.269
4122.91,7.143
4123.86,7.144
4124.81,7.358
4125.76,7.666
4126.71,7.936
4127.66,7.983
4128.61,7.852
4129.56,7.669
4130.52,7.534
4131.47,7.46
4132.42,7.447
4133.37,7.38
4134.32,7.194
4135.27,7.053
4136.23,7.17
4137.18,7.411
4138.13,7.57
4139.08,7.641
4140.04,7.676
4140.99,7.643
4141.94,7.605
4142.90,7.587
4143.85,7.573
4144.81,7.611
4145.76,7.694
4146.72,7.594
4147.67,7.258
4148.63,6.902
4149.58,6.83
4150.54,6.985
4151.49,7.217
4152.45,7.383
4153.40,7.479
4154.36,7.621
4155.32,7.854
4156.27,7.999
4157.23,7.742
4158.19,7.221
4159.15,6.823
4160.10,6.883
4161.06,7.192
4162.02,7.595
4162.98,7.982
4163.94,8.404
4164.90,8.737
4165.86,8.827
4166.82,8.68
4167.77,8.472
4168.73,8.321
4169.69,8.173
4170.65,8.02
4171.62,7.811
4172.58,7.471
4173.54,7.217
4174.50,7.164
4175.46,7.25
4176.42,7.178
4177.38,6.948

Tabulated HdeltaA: 8.2 angstroms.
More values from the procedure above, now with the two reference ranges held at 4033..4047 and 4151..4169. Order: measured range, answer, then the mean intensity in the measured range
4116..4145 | 1.2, 7.48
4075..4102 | 5.0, 6.37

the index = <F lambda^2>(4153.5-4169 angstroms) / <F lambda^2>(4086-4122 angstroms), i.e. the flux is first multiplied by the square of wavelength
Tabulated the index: 1.4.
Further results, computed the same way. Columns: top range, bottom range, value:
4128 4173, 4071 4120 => 1.24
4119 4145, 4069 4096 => 1.09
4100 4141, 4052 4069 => 0.84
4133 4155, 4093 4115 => 1.42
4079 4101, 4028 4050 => 0.82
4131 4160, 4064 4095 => 1.07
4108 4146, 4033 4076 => 0.95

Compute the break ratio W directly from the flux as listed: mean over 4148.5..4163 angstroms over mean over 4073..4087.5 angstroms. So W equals 1.0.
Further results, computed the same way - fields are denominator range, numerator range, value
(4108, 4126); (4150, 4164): 1.07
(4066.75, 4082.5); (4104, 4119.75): 0.83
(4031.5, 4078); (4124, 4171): 0.96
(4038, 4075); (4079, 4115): 0.75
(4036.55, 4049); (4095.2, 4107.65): 0.58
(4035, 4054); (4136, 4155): 0.95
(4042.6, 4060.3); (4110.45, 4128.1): 0.88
